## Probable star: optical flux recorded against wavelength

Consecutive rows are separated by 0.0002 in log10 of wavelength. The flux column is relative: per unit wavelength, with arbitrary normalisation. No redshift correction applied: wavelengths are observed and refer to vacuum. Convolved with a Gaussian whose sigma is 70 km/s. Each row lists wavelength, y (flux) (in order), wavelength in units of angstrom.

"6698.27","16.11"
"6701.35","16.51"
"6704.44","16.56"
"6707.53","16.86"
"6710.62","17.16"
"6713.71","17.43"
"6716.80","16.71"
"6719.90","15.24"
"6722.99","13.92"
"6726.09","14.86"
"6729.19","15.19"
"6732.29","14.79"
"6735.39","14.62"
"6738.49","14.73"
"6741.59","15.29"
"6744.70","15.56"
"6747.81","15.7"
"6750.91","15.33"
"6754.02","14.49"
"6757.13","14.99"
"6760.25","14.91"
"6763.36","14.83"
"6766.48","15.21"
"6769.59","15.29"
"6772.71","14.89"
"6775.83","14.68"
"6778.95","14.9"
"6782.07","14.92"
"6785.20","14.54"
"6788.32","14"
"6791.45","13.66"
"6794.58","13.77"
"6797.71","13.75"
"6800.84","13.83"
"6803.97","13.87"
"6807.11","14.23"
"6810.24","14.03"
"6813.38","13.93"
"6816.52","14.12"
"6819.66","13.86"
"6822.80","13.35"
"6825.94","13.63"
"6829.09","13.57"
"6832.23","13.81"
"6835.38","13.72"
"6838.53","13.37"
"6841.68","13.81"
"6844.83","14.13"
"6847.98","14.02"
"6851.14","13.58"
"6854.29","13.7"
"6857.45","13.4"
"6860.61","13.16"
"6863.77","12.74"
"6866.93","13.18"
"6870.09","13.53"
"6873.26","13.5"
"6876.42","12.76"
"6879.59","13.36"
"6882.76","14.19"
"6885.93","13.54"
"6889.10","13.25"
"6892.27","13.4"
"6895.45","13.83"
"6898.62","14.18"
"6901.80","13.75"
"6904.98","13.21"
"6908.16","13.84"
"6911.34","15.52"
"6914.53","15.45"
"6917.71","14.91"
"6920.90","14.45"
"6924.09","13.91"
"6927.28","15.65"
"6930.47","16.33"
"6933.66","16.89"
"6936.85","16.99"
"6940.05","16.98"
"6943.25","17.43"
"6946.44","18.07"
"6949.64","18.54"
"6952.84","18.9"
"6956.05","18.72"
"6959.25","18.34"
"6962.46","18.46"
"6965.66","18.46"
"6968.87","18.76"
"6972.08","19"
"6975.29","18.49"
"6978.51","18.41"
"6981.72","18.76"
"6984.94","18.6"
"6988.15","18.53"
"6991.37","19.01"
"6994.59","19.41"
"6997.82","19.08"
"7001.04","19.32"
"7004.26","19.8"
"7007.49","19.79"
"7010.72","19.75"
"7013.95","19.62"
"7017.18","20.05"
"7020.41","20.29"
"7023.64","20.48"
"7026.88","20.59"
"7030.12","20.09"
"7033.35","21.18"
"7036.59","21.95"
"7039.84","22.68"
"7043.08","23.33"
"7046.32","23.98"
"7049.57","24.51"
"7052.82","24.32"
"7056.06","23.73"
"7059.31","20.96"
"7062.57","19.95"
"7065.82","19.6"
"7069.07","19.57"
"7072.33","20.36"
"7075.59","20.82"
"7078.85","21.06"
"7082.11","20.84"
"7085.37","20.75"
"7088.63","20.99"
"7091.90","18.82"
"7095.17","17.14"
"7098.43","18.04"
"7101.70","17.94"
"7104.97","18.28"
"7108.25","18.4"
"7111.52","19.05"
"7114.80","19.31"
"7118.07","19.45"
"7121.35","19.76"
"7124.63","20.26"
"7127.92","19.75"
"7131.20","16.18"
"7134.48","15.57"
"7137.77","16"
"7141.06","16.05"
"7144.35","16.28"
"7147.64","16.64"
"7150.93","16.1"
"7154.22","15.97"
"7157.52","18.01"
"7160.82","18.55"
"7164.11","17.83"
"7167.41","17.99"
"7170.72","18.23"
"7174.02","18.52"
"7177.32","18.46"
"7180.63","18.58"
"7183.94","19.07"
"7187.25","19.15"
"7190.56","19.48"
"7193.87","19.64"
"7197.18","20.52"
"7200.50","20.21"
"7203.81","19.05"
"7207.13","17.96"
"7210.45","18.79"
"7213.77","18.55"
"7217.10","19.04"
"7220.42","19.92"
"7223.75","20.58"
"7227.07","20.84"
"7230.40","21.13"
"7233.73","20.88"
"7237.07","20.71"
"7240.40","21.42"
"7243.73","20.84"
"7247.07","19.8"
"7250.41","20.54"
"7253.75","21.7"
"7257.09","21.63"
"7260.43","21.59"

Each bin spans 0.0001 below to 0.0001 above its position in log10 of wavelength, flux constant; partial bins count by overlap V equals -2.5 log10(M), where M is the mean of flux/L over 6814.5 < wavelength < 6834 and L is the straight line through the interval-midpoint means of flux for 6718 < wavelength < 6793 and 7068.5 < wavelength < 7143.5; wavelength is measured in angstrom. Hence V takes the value 0.14 mag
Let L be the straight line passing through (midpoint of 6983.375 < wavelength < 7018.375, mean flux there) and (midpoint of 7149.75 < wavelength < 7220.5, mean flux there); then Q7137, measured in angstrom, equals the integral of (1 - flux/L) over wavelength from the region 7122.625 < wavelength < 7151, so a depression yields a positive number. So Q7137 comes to 2.6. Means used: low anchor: 19.4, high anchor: 18.6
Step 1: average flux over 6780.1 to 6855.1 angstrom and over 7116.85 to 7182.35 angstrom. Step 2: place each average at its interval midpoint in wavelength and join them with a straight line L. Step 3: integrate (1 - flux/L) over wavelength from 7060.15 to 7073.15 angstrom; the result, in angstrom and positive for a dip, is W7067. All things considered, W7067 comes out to -2.5 angstrom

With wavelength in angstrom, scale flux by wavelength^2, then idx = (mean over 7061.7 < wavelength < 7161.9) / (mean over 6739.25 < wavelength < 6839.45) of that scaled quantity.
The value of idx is 1.4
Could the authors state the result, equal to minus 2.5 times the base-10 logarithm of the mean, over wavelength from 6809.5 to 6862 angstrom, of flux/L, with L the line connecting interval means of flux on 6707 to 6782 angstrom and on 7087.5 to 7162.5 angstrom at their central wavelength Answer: 0.162 mag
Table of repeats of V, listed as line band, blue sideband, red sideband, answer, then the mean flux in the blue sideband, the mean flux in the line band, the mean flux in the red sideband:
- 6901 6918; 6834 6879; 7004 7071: 0.09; 13.5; 14.4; 21.3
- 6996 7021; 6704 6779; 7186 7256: -0.10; 15.4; 19.7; 20.1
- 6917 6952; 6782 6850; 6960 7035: 0.07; 13.9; 16.5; 19.4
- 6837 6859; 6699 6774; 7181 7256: 0.20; 15.5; 13.7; 20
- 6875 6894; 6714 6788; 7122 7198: 0.19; 15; 13.4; 17.9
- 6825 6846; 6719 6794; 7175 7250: 0.15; 14.8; 13.7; 19.8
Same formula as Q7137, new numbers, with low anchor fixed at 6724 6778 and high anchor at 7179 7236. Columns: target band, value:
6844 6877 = 5.5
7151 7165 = 1.3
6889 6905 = 2.7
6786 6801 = 1.6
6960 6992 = -2.5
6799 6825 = 2.9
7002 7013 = -1.3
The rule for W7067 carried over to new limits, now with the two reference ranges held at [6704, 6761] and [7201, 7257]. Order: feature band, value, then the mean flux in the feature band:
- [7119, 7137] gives 0.9 angstrom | 18.2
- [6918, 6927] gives 1.4 angstrom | 14.5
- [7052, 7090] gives -4.8 angstrom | 21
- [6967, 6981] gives -0.7 angstrom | 18.7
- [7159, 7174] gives 1.1 angstrom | 18.2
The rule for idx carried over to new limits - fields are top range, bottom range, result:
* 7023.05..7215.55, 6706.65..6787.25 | 1.42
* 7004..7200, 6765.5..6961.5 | 1.43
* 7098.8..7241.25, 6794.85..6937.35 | 1.45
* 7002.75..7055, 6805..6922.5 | 1.63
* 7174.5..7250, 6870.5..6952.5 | 1.43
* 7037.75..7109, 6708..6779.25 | 1.49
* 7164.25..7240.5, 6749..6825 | 1.52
